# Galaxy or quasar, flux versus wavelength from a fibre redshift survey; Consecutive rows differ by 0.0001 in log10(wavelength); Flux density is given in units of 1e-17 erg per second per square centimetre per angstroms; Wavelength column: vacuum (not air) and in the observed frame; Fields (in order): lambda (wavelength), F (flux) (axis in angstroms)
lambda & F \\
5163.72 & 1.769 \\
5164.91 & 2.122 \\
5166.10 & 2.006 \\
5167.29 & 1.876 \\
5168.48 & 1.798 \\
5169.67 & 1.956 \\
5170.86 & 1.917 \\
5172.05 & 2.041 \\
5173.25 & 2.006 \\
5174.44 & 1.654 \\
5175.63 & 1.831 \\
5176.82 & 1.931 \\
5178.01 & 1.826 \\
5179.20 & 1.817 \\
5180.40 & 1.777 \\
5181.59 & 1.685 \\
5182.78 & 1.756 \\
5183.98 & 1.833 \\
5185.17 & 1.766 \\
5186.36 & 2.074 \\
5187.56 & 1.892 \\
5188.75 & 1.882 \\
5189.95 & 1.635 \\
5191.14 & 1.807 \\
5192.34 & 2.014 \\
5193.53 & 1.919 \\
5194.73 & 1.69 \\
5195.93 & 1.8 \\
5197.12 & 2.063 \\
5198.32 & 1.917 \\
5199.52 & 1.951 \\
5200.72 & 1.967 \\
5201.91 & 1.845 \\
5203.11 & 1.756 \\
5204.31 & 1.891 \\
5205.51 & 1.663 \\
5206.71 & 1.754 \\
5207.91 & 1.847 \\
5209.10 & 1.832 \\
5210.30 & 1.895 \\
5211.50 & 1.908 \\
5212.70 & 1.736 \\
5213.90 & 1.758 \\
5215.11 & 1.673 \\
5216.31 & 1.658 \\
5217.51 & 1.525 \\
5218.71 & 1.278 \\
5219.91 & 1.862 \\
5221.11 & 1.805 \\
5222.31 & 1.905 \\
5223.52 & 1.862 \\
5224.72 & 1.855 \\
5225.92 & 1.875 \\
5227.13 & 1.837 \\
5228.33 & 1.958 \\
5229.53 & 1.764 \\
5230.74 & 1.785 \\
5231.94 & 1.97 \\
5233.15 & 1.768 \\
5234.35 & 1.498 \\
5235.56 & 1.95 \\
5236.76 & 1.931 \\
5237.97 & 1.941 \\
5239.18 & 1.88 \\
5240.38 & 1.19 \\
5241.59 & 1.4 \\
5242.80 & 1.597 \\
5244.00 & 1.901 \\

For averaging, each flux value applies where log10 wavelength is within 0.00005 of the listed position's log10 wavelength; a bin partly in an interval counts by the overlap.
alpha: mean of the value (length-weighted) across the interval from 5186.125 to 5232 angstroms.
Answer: 1.82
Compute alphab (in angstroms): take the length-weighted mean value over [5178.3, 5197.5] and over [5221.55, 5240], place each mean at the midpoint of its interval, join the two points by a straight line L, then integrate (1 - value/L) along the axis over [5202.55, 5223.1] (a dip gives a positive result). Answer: 1.0 angstroms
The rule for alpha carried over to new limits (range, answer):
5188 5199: 1.86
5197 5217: 1.82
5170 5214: 1.85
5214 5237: 1.77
